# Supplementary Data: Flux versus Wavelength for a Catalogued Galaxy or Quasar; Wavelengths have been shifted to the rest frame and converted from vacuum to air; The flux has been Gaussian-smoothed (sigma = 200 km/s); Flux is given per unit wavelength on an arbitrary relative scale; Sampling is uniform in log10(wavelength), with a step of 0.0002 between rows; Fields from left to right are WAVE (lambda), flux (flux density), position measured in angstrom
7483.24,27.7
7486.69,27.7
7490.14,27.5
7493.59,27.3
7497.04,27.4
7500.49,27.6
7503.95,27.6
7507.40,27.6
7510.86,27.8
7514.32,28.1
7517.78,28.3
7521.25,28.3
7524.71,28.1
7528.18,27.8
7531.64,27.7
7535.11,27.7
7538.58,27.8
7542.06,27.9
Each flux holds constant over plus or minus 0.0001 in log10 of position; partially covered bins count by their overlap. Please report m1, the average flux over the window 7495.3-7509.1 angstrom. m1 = 27.6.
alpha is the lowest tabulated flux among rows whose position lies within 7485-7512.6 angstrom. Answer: 27.3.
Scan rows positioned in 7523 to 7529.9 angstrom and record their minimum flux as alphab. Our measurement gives 27.8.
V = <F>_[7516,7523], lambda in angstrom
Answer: 28.3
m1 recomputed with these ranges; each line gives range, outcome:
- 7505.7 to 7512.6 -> 27.7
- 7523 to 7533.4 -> 27.9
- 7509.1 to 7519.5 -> 28.1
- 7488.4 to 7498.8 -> 27.4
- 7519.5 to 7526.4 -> 28.2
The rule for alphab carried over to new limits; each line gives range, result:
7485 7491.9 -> 27.5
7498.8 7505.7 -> 27.6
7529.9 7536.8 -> 27.7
